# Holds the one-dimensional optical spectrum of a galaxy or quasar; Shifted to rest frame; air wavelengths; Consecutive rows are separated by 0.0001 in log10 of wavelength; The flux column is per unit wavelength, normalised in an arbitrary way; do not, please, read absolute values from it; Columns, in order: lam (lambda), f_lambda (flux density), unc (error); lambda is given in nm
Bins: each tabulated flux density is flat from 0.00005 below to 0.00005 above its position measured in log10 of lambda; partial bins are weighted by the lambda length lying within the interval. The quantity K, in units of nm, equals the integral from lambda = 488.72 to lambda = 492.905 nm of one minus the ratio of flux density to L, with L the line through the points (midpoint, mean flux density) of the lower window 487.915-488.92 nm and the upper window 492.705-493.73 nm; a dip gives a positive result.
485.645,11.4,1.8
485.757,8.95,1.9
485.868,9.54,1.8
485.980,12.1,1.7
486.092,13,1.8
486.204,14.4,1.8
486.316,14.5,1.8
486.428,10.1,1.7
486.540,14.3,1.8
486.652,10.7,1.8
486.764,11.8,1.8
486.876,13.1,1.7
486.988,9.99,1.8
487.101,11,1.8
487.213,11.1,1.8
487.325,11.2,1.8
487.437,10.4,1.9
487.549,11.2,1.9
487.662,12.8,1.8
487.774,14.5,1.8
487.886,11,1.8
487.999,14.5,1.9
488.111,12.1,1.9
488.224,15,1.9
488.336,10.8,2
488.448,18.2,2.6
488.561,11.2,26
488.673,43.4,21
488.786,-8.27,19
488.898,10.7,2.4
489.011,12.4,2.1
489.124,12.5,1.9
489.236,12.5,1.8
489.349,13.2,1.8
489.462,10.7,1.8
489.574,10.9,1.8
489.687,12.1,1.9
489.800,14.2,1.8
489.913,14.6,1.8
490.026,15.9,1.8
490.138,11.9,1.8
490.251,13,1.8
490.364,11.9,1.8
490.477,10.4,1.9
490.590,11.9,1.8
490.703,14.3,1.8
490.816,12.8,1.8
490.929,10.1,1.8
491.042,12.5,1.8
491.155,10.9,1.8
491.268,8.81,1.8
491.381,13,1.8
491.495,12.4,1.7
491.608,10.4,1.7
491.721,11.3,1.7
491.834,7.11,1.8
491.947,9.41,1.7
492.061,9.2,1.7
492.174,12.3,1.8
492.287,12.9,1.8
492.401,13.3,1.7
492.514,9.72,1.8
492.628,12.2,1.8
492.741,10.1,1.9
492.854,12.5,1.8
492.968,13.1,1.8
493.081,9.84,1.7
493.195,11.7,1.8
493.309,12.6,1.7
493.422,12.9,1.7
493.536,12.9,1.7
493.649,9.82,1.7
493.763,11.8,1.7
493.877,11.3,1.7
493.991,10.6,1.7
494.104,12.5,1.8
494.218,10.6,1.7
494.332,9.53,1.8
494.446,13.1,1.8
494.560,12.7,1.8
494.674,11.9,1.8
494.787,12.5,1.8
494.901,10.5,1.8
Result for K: 0.529 nm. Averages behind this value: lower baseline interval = 14.2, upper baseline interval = 11.8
